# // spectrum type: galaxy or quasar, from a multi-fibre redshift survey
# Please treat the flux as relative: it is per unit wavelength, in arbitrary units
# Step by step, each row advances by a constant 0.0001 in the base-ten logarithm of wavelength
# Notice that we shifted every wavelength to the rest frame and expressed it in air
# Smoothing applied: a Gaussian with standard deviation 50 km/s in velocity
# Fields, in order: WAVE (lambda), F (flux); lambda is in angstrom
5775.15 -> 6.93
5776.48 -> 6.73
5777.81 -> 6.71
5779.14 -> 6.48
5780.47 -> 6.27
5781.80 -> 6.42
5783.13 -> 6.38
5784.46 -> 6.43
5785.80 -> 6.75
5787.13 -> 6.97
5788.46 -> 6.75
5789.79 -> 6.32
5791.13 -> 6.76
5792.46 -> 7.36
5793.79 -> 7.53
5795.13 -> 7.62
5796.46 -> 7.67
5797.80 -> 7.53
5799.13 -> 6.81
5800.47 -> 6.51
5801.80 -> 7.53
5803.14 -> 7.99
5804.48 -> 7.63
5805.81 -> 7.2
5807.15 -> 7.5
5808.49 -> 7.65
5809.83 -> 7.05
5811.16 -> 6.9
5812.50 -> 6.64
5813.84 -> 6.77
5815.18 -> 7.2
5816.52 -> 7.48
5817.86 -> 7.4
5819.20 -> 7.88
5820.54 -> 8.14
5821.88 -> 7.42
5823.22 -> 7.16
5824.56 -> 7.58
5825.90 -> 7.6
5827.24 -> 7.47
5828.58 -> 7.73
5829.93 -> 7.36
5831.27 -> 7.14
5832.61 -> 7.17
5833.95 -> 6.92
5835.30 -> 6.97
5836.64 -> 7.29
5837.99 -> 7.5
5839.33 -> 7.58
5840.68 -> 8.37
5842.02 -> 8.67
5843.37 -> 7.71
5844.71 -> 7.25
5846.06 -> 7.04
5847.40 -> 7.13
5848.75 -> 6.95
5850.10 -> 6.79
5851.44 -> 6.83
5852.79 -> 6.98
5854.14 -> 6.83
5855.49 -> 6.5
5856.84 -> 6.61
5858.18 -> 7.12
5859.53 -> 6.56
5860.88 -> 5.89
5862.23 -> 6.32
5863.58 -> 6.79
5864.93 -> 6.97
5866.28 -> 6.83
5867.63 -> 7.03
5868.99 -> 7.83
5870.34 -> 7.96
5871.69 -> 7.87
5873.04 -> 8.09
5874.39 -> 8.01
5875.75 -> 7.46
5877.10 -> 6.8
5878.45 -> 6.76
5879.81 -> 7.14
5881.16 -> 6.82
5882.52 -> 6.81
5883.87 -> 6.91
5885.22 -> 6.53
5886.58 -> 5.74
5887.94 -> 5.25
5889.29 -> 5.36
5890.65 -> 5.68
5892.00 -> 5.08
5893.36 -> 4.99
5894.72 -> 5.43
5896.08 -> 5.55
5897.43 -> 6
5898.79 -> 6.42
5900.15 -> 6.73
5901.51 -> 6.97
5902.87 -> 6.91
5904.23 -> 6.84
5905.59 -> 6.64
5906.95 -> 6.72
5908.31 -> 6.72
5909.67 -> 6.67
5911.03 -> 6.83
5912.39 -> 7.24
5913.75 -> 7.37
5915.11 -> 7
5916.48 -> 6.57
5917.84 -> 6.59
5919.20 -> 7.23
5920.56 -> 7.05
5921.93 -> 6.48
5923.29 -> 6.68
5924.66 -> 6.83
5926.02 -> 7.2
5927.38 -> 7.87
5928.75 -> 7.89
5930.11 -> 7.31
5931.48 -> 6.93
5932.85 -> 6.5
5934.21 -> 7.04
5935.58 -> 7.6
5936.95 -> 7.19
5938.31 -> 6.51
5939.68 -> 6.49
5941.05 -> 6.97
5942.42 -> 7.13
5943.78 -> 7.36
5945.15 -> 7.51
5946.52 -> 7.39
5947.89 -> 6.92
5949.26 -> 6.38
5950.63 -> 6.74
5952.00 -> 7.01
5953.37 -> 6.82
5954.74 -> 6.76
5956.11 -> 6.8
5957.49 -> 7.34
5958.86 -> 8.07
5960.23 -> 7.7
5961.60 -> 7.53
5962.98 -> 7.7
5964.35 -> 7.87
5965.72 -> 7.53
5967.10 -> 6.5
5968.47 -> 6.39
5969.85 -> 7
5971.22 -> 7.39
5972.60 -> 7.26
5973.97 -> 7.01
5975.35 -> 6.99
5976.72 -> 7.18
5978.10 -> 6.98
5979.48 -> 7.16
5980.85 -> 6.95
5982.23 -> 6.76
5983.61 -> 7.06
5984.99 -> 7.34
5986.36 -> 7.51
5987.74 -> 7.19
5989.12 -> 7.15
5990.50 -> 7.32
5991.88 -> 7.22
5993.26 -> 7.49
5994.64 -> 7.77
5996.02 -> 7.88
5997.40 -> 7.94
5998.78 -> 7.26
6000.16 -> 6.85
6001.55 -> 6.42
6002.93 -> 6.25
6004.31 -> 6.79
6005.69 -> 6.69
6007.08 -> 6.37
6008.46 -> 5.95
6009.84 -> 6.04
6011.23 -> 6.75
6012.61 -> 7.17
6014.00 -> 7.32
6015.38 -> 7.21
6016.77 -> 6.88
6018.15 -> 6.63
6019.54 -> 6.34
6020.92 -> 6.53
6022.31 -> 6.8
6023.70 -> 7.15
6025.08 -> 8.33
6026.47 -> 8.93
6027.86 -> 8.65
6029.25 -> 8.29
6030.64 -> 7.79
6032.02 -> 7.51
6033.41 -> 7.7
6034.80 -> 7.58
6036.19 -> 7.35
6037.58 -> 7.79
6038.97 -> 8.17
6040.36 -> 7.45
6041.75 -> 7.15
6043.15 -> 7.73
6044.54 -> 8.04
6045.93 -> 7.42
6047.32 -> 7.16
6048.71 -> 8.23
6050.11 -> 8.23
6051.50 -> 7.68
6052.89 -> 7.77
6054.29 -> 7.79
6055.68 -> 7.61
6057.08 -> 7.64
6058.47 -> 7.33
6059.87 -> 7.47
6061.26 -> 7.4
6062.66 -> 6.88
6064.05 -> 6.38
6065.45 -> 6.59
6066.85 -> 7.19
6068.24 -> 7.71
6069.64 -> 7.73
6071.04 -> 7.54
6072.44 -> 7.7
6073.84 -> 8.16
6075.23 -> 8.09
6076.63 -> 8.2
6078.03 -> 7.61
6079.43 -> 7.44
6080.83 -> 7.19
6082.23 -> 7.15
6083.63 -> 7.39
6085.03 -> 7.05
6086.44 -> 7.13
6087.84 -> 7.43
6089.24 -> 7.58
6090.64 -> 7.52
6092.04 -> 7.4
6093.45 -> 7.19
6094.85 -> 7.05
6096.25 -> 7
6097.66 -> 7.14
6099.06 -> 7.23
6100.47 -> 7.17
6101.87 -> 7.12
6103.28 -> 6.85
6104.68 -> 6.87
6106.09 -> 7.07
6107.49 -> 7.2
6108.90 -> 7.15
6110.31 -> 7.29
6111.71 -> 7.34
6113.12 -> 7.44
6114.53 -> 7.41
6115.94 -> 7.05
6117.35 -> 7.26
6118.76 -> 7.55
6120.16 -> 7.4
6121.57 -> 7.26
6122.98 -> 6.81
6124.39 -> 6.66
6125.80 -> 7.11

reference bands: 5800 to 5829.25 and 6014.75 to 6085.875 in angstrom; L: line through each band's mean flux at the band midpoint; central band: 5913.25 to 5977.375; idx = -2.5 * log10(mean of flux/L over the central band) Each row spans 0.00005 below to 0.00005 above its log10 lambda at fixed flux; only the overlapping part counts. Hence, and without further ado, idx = 0.05 mag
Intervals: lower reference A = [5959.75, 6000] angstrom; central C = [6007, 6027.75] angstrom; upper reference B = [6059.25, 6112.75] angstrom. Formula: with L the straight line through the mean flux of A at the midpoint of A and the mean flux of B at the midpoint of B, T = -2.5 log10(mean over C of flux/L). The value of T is 0.04 mag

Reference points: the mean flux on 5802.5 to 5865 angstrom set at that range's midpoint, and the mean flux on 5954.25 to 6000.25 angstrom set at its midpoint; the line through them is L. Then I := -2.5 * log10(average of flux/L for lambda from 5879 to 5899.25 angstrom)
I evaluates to 0.21 mag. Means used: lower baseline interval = 7.23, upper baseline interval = 7.27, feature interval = 5.98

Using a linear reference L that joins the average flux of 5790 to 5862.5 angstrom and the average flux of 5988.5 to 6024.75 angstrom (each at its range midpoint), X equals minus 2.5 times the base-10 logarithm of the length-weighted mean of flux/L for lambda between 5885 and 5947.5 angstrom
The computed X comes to 0.07 mag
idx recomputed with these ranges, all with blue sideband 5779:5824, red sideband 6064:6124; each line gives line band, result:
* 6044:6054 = -0.073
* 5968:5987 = 0.024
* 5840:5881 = 0.000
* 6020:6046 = -0.062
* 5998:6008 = 0.093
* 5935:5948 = 0.016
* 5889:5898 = 0.302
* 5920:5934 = 0.020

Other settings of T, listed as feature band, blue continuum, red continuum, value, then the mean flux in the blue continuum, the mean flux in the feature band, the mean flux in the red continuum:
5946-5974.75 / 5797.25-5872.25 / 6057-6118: 0.02 mag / 7.24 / 7.14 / 7.31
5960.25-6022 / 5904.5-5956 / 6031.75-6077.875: 0.04 mag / 6.97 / 7.04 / 7.59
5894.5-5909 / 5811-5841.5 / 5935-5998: 0.13 mag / 7.39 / 6.48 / 7.19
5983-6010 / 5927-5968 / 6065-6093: 0.04 mag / 7.17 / 7.04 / 7.49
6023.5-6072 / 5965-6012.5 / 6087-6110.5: -0.08 mag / 7.01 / 7.64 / 7.19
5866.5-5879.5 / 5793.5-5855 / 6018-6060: -0.01 mag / 7.34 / 7.49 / 7.63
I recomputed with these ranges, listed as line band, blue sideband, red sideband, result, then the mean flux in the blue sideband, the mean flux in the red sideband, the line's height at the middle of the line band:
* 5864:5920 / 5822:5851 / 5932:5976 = 0.09 mag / 7.4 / 7.11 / 7.26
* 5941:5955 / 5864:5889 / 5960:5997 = 0.03 mag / 7.02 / 7.25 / 7.18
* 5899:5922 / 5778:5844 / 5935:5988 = 0.05 mag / 7.24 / 7.13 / 7.17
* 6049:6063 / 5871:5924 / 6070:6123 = -0.06 mag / 6.61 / 7.34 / 7.19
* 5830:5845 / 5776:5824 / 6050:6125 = -0.06 mag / 7.1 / 7.34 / 7.13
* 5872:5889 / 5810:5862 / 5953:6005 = 0.06 mag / 7.22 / 7.19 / 7.21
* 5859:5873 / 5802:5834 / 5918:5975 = 0.03 mag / 7.39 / 7.11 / 7.28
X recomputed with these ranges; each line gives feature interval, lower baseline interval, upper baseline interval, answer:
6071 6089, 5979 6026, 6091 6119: -0.06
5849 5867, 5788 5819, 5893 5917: 0.03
